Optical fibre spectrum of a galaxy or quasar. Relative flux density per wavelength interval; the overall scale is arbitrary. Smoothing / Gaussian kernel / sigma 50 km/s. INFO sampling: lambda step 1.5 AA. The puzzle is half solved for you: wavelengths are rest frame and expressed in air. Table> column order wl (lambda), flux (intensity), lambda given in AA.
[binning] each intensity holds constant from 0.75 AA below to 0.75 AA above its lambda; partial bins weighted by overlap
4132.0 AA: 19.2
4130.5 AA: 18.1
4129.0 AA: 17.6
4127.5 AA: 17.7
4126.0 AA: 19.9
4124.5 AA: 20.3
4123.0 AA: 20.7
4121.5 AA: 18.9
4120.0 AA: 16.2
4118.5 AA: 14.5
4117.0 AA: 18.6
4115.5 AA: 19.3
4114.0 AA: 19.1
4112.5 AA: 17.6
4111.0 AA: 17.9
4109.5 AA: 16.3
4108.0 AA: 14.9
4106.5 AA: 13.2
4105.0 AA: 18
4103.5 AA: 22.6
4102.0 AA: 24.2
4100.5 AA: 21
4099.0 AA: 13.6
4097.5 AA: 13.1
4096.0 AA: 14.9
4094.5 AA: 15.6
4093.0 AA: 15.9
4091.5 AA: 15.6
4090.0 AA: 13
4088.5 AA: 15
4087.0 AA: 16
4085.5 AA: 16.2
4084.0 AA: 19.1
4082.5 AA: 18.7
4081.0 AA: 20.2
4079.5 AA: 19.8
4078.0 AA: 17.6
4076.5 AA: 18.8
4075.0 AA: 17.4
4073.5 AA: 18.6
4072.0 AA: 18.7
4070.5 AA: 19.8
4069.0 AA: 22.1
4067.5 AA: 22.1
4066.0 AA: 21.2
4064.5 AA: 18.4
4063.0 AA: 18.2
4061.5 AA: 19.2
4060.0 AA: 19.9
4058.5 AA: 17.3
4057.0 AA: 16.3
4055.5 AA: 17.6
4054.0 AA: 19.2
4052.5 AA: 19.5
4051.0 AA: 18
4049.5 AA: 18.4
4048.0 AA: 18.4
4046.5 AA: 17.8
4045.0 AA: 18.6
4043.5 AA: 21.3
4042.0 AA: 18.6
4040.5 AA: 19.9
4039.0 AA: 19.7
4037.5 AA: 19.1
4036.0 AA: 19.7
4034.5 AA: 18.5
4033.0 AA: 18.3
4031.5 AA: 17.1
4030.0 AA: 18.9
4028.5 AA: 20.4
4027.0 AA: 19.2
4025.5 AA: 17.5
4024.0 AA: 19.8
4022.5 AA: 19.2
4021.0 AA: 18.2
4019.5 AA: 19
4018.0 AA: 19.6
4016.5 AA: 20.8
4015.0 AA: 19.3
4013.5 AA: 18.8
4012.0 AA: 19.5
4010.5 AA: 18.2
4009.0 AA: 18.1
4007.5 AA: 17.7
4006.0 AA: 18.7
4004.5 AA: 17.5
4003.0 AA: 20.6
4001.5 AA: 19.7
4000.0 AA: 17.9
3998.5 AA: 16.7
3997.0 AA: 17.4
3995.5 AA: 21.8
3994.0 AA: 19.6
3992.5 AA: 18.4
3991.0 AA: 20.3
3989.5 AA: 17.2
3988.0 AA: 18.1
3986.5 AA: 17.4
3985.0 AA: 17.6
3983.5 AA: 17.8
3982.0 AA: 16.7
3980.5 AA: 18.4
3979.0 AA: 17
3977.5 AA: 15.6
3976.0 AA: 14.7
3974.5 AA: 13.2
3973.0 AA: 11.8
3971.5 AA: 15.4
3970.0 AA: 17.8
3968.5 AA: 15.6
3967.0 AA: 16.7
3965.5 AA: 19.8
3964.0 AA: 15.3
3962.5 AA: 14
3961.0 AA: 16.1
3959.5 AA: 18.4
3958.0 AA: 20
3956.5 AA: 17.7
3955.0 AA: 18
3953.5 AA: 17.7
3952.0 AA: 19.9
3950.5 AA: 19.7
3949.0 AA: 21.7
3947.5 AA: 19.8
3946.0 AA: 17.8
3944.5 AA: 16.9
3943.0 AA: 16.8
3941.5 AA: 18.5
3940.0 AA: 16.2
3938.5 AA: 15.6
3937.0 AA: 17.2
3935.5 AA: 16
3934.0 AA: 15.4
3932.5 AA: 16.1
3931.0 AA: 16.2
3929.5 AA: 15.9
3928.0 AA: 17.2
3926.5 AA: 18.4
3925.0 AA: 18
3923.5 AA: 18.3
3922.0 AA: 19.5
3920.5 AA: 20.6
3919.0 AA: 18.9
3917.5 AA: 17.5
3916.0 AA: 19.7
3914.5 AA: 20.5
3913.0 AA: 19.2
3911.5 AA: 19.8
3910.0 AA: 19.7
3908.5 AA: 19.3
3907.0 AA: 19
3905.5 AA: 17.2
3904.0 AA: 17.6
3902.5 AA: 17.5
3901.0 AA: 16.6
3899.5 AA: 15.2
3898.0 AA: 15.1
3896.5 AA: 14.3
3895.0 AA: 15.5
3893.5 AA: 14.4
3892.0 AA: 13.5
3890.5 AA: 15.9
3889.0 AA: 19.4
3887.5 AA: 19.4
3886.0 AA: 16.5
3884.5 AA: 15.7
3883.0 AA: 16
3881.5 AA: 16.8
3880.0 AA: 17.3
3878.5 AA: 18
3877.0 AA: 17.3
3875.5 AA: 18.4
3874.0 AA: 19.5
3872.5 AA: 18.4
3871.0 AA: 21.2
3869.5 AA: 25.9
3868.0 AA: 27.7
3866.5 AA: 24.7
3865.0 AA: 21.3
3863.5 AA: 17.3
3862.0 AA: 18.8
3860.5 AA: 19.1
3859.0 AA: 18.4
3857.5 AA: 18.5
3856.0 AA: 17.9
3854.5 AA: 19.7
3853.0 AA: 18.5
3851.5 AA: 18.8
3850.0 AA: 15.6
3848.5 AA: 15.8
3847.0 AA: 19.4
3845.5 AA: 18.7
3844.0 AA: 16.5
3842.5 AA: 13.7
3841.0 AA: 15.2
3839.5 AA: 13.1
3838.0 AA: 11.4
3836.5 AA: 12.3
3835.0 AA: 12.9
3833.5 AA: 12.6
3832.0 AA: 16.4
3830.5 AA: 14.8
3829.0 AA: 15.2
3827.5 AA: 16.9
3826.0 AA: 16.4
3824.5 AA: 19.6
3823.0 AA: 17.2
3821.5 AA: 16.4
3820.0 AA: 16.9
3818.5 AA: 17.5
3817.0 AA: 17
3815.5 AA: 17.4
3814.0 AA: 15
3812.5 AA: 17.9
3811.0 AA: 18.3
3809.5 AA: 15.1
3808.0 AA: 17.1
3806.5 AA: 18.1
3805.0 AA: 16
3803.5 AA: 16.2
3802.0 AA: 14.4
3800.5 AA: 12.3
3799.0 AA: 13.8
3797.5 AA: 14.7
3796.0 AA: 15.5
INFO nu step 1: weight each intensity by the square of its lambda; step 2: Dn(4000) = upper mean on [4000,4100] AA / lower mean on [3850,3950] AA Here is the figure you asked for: 1.09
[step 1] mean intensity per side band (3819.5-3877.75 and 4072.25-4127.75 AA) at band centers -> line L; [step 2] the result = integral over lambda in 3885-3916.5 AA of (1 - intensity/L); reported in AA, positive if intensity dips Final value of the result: 0.5 AA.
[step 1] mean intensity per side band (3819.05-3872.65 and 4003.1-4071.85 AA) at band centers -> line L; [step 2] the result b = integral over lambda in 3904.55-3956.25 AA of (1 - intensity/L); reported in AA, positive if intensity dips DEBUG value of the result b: 0.1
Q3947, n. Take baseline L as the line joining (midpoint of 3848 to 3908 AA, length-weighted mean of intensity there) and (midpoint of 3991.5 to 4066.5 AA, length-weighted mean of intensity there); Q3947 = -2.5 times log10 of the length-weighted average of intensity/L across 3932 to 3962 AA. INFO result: 0.04 mag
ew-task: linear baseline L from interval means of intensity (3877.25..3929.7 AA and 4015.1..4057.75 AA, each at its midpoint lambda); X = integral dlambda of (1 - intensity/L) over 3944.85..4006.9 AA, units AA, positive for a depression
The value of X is 2.0 AA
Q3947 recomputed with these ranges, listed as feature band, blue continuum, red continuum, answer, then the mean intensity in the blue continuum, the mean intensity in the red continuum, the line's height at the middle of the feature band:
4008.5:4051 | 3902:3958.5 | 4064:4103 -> -0.06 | 18.2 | 18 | 18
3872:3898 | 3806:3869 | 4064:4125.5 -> 0.04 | 17.2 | 17.9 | 17.3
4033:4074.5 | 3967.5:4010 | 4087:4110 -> -0.14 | 17.5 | 16.4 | 16.9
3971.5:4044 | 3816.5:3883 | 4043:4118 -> -0.02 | 17.6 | 18.1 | 17.9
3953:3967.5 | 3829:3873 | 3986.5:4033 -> 0.07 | 17.7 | 18.8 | 18.5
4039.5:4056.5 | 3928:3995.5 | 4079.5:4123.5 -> -0.09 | 17.2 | 17.3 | 17.3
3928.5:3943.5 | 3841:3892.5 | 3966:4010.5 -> 0.10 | 18.5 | 17.5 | 17.9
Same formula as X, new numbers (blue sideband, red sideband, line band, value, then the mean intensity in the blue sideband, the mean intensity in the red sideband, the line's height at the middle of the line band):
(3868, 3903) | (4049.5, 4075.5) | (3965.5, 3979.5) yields 2.1 AA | 17.5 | 19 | 18.3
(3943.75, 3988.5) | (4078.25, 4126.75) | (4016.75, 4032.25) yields -1.4 AA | 17.2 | 17.5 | 17.3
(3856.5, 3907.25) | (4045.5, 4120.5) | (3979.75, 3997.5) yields -0.4 AA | 18.1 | 17.9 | 18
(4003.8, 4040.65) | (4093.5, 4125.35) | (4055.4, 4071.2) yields -0.9 AA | 18.9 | 17.6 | 18.3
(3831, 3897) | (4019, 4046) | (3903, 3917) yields -0.9 AA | 17.4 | 19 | 17.9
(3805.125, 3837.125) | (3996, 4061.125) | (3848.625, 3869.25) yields -3.7 AA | 16.2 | 18.8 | 16.7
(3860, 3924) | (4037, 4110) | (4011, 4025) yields -0.8 AA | 18.5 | 18.1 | 18.2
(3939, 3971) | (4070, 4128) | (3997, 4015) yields -0.8 AA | 17.8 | 17.6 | 17.7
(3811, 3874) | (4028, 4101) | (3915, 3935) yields -0.1 AA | 17.5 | 18.2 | 17.8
